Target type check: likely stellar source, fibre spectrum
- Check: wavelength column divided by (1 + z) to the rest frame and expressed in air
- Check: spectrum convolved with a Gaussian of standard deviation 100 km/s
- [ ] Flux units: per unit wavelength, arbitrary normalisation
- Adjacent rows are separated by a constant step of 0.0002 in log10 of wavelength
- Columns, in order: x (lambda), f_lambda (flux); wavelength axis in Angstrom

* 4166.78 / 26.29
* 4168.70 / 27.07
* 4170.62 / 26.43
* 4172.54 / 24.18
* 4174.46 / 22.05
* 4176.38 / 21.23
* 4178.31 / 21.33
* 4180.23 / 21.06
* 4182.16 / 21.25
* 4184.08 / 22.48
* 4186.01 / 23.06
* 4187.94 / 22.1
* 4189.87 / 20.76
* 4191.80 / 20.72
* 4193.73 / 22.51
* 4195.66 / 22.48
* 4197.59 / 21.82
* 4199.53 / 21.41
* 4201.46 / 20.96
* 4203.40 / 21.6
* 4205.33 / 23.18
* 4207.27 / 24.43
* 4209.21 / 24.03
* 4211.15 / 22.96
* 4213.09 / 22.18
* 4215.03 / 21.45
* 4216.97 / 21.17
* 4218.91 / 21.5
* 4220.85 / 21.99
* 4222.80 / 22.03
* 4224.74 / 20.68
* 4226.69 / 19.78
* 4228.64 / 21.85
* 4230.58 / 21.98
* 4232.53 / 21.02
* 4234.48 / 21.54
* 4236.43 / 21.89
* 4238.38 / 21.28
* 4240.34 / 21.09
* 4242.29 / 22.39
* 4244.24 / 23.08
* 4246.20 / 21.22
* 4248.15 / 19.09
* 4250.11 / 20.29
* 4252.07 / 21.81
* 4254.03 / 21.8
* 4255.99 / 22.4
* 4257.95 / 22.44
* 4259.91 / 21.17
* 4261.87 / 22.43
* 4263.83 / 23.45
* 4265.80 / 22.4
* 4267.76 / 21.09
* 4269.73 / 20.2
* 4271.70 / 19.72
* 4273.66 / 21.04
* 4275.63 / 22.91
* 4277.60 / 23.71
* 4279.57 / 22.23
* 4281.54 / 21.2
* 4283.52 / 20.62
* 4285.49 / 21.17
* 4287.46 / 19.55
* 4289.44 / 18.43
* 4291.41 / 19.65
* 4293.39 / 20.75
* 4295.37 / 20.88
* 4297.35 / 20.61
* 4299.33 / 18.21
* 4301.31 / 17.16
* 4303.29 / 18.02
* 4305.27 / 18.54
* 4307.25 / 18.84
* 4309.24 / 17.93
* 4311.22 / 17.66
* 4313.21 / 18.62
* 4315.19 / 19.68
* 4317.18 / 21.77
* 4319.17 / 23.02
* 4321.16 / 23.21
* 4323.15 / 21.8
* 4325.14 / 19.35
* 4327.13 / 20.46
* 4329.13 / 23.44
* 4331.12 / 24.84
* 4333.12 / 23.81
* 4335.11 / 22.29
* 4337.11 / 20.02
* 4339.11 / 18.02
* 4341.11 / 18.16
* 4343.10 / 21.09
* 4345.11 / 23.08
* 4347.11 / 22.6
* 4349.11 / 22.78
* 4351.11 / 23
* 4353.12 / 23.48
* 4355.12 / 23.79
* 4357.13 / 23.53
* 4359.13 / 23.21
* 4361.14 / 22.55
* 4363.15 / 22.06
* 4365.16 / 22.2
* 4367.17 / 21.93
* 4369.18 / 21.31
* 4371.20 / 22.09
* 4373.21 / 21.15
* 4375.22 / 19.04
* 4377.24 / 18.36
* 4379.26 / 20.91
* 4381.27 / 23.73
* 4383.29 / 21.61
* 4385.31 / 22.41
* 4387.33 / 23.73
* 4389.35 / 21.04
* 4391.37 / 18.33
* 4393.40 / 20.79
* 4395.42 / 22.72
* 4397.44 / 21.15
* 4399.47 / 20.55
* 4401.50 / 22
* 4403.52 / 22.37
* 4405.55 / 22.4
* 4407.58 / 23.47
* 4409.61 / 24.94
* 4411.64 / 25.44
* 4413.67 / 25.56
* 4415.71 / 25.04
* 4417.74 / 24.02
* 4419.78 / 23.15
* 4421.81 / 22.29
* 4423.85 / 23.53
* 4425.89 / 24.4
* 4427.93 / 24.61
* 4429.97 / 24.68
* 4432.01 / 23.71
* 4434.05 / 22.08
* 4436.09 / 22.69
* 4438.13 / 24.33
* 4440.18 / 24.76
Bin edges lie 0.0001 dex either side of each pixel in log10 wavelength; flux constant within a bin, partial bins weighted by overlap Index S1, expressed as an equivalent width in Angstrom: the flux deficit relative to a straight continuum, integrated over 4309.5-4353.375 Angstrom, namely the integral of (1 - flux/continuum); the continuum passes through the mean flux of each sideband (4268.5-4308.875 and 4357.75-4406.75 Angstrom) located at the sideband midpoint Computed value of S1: -1.2 Angstrom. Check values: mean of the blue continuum 20.1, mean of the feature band 21.4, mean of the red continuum 21.6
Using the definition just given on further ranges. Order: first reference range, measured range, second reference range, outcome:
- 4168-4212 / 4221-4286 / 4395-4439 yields 3.52 Angstrom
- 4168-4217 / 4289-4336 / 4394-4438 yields 5.23 Angstrom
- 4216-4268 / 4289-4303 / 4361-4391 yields 1.43 Angstrom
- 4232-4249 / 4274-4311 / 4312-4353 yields 2.62 Angstrom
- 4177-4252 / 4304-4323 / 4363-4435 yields 1.85 Angstrom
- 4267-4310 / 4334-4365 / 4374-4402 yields -1.85 Angstrom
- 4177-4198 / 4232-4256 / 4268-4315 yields -0.77 Angstrom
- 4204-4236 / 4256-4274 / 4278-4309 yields -0.87 Angstrom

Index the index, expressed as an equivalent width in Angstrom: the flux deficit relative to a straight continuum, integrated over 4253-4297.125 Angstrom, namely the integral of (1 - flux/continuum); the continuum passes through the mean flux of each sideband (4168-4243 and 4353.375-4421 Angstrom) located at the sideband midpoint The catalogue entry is 1.7 Angstrom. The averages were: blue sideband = 22.1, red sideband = 22.3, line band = 21.3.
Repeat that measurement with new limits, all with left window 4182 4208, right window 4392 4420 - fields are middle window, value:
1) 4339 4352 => 0.7 Angstrom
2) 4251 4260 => 0.1 Angstrom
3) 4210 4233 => 0.6 Angstrom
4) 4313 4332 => 0.8 Angstrom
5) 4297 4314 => 3.2 Angstrom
